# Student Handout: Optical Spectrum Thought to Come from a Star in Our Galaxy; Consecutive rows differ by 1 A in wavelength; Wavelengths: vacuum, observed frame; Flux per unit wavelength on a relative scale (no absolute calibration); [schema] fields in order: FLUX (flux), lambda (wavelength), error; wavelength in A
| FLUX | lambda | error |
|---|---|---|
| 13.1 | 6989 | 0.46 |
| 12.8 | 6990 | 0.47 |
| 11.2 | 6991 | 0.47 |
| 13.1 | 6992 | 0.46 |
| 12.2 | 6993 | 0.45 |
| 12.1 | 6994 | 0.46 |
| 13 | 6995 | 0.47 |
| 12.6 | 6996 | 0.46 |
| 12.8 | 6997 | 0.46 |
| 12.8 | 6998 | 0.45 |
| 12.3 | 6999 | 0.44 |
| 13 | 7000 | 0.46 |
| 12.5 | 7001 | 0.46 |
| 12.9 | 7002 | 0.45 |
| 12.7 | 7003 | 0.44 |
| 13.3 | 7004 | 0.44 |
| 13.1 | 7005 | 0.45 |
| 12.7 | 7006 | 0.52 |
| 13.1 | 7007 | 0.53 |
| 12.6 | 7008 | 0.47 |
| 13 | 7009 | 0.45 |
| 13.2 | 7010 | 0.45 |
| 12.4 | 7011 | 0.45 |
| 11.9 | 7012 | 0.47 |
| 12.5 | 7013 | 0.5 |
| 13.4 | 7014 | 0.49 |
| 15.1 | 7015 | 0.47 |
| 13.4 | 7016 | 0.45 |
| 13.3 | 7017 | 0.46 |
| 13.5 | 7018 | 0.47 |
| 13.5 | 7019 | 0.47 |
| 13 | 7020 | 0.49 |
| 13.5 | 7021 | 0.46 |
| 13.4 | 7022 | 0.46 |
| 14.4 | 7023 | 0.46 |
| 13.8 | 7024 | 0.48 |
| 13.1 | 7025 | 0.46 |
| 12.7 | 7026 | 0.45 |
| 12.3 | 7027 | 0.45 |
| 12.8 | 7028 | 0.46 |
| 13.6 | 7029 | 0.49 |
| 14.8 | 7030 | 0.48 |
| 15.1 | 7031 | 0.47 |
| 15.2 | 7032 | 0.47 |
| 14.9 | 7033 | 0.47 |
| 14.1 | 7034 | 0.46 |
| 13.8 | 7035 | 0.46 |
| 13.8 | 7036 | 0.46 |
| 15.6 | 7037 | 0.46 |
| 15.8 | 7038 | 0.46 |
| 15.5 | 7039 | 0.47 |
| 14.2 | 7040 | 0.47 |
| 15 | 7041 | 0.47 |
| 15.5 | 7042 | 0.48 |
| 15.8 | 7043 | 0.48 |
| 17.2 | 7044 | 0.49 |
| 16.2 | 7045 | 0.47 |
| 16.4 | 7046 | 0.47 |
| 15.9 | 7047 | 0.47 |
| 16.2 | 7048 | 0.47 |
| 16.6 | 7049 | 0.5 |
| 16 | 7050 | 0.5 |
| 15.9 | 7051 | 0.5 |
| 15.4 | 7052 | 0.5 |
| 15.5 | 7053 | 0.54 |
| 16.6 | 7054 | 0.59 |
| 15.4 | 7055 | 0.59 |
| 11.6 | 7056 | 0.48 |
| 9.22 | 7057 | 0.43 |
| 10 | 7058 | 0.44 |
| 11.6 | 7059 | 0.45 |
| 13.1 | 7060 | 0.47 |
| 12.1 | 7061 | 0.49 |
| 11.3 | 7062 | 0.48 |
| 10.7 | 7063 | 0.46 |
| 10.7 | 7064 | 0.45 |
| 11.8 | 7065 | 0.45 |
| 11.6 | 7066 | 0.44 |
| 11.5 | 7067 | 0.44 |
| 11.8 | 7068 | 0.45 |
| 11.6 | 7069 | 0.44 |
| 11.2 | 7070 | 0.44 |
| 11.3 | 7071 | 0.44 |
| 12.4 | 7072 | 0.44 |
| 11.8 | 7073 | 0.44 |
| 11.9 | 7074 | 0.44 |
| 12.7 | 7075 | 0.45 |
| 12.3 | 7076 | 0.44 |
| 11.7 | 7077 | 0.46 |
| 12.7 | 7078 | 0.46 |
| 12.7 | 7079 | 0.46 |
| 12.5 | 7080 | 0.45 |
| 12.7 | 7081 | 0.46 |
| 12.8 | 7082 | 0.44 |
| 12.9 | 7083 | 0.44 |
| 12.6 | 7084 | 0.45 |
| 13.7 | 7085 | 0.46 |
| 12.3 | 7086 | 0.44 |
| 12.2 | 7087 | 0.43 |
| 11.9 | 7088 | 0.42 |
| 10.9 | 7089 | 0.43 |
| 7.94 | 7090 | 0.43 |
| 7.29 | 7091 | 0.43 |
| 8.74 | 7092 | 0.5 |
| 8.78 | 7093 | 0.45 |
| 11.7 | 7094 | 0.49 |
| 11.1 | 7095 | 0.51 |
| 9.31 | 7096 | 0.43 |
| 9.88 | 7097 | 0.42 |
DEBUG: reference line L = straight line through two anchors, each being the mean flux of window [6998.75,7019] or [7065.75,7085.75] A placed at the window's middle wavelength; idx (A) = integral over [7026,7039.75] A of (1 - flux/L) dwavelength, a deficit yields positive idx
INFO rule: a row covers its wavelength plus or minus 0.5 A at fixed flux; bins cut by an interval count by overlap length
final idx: -1.7 A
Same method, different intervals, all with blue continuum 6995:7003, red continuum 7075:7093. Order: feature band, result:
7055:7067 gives 0.5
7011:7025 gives -1.0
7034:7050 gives -4.5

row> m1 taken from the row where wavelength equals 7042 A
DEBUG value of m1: 15.5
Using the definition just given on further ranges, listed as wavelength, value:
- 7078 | 12.7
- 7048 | 16.2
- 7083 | 12.9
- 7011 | 12.4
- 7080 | 12.5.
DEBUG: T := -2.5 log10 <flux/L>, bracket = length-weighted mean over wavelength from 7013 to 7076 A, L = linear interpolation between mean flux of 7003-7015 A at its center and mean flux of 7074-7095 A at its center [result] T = -0.11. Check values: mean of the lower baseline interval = 12.9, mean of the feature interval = 13.6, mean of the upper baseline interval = 11.5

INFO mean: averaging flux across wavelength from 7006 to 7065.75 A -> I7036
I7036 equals 13.8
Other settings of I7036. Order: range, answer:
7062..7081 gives 11.8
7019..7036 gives 13.8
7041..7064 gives 14.2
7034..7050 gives 15.5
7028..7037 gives 14.4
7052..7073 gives 12.1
